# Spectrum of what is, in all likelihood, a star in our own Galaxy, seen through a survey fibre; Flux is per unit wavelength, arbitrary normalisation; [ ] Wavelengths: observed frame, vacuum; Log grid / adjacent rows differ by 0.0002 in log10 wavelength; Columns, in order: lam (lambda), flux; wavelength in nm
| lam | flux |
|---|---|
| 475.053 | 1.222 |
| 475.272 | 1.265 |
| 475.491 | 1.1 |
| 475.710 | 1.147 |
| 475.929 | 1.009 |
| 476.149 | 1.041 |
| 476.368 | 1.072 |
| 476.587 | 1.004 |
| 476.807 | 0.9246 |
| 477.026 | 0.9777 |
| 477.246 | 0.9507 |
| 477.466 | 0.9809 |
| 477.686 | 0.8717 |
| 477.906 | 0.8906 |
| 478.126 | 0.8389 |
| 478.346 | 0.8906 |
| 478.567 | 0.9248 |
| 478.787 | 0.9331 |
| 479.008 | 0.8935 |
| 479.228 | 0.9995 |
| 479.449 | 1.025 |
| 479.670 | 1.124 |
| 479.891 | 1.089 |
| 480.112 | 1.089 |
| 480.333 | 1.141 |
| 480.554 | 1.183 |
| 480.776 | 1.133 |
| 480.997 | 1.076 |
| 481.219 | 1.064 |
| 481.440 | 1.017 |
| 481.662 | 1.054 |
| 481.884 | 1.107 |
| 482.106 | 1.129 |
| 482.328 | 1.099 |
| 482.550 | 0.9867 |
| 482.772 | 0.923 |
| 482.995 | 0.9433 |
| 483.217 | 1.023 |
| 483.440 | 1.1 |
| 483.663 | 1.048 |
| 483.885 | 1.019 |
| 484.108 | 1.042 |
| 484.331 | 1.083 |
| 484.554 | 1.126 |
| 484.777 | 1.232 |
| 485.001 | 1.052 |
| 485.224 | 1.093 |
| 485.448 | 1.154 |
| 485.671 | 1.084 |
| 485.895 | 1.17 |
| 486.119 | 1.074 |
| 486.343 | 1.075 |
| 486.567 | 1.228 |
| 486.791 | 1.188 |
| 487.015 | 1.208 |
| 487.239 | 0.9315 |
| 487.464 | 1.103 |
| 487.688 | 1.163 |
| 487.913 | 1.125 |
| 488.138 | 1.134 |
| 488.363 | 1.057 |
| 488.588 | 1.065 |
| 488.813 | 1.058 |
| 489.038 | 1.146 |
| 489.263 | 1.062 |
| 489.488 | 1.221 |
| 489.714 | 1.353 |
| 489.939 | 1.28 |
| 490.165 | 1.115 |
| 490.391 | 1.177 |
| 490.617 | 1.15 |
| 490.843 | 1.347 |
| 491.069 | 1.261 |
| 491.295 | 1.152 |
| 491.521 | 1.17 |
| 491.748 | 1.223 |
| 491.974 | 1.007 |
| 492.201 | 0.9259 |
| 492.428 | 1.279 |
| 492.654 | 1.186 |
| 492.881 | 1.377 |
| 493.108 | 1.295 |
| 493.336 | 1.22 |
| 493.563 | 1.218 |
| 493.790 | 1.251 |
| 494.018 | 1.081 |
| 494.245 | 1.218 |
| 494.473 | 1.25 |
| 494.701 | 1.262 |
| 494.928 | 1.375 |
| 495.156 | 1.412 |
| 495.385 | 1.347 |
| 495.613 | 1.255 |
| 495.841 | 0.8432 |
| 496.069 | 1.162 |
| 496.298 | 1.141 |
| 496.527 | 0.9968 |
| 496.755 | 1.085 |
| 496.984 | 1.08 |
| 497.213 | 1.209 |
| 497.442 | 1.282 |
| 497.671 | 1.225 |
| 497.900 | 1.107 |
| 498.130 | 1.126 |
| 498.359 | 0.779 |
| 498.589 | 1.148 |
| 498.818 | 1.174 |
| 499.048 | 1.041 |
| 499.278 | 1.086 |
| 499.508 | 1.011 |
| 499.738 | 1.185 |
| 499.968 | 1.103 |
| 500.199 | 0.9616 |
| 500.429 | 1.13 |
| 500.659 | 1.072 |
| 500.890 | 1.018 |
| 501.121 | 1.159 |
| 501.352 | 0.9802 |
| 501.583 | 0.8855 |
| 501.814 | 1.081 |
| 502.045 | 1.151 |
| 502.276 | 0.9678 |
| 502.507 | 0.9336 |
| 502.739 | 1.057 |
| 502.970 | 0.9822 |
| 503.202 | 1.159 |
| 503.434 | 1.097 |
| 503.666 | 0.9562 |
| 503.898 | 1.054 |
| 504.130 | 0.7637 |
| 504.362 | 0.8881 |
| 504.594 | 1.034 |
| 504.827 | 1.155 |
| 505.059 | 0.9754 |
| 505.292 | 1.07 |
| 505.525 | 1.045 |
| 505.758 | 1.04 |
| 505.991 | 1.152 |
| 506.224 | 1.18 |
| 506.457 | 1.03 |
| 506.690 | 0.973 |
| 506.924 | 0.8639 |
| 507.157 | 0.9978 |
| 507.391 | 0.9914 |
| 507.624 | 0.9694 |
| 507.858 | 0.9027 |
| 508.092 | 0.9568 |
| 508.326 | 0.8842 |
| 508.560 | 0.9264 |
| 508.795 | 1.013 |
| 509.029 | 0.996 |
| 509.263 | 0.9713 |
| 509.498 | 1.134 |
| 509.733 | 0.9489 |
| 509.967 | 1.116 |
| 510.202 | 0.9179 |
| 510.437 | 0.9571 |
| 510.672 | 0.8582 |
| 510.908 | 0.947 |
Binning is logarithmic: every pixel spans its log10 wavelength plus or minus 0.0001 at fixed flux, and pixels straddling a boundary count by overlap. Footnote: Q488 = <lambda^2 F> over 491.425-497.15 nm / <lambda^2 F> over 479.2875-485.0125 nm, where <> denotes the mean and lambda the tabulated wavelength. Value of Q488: 1.16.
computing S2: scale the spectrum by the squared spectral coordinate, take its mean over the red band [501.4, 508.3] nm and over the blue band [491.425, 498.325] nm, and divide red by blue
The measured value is 0.89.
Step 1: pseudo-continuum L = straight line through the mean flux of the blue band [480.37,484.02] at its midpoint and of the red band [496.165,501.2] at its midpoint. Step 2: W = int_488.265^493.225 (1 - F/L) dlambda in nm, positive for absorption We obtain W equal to -0.46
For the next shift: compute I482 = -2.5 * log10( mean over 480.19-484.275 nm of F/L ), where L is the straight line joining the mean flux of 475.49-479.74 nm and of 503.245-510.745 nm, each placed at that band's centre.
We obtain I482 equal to -0.09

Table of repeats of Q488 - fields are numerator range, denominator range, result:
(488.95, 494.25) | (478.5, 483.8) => 1.19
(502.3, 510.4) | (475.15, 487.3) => 1.05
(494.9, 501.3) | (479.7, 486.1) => 1.10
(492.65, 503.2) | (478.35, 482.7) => 1.15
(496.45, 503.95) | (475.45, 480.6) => 1.17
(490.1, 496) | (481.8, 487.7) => 1.15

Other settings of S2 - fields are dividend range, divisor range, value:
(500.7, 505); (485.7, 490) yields 0.95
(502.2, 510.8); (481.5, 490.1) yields 0.98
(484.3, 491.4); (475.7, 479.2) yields 1.25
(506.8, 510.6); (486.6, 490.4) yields 0.92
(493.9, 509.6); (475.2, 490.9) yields 1.07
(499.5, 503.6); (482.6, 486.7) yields 1.04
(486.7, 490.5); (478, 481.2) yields 1.15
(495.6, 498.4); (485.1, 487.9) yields 1.02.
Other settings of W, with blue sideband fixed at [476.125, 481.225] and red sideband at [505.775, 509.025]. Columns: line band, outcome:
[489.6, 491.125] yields -0.37 nm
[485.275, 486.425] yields -0.13 nm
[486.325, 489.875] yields -0.49 nm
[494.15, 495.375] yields -0.38 nm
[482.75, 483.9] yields -0.02 nm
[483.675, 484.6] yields -0.06 nm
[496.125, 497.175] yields -0.10 nm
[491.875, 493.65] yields -0.34 nm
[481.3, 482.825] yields -0.07 nm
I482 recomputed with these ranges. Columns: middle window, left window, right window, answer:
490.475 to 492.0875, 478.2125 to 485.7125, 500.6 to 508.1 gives -0.14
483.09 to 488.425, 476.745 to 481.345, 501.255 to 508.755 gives -0.11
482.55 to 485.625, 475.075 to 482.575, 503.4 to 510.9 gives -0.04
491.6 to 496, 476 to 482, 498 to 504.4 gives -0.18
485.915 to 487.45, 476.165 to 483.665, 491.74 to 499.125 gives -0.04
